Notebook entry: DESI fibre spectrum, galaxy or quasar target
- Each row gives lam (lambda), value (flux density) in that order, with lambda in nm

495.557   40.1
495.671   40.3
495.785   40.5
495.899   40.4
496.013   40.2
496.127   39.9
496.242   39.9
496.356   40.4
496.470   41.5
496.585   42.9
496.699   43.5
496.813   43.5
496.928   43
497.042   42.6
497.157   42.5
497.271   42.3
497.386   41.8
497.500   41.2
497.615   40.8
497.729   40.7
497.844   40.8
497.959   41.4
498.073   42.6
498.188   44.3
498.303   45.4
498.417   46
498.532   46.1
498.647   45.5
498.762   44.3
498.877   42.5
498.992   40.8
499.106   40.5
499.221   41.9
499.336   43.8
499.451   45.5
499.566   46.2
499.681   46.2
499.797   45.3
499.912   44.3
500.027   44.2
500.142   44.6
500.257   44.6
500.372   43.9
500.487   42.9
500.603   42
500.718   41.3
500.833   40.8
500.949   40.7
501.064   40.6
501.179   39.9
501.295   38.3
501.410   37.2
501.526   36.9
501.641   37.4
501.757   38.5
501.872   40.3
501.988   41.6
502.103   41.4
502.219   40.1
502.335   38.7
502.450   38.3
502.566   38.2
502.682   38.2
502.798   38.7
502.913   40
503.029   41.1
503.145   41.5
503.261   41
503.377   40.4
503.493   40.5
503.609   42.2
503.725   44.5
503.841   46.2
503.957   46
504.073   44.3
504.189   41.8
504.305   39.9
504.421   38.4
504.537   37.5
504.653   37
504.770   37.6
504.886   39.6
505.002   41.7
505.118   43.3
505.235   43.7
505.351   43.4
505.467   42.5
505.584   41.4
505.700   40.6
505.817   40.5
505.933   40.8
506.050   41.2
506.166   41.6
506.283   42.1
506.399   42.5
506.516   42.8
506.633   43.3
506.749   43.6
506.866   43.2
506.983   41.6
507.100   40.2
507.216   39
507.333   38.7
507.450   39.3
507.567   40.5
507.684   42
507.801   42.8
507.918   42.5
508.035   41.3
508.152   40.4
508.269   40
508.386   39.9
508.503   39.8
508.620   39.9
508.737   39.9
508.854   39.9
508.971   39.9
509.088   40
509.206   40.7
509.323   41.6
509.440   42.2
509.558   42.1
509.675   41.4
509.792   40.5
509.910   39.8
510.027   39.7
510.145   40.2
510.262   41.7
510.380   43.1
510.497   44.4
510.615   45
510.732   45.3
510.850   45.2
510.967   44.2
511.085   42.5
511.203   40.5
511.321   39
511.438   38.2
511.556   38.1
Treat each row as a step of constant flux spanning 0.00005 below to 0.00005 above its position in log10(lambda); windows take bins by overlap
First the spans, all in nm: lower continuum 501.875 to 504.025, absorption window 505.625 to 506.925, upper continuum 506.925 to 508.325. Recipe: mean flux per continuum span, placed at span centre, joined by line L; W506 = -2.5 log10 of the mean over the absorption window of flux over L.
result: -0.03 mag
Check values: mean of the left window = 41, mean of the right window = 40.7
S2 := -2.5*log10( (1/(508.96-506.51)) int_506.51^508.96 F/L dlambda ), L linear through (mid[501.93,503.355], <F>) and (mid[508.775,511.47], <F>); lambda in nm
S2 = 0.00 mag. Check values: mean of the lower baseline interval 39.9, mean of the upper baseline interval 41.6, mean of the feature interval 40.9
